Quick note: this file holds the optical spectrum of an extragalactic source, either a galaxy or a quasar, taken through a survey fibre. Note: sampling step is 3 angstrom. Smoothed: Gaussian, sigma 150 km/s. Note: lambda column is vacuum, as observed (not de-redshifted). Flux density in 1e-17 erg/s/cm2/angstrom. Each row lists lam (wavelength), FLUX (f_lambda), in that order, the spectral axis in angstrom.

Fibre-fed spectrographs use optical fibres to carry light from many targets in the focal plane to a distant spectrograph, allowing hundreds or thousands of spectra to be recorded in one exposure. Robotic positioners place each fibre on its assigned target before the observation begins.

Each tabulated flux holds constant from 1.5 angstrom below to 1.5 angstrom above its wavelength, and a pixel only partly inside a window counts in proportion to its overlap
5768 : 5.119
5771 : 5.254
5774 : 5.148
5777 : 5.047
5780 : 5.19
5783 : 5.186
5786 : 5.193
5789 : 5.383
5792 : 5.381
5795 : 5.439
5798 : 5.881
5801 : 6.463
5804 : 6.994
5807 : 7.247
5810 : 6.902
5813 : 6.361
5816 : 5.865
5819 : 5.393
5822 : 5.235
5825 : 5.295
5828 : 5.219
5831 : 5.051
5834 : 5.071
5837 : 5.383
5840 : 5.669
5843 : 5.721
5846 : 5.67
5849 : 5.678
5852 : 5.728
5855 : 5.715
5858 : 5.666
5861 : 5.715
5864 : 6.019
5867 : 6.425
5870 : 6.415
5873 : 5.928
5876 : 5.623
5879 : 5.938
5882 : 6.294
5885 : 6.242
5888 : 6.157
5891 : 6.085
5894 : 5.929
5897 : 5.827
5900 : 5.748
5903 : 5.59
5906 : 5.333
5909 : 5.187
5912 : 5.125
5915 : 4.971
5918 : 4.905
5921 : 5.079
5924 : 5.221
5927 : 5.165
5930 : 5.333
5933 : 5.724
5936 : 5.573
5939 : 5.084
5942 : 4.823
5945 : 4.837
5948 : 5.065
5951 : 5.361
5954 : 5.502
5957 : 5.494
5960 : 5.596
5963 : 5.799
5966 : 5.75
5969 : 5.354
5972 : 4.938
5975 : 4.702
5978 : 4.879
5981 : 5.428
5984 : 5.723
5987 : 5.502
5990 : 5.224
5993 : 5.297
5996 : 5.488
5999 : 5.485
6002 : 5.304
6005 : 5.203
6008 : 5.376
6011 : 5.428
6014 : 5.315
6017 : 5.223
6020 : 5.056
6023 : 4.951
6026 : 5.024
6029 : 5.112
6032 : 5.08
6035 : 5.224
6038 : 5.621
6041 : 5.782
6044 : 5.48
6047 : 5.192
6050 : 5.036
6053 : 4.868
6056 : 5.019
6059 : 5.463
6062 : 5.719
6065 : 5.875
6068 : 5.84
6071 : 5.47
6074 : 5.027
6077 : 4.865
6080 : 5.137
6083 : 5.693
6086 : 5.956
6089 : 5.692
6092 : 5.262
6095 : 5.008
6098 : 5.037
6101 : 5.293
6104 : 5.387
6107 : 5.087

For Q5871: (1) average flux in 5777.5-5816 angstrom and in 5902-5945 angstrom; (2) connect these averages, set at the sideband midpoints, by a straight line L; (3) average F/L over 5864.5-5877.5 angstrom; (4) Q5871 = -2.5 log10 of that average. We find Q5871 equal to -0.11 mag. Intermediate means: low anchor 5.94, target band 6.09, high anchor 5.2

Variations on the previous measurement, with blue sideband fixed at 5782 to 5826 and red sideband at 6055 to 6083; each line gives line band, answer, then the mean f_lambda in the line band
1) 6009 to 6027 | 0.07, 5.18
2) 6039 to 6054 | 0.03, 5.3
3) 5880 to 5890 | -0.08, 6.21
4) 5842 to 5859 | 0.02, 5.7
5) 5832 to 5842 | 0.09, 5.38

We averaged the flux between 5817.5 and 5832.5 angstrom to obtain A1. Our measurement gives 5.24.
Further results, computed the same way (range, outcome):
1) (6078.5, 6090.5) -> 5.62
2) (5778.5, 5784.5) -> 5.19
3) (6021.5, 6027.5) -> 4.99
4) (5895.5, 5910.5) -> 5.54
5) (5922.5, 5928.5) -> 5.19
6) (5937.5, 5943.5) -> 4.95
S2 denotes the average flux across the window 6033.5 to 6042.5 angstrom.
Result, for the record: 5.54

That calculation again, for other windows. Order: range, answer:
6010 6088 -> 5.33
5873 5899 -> 6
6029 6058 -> 5.25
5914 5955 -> 5.19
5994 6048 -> 5.3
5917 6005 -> 5.3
